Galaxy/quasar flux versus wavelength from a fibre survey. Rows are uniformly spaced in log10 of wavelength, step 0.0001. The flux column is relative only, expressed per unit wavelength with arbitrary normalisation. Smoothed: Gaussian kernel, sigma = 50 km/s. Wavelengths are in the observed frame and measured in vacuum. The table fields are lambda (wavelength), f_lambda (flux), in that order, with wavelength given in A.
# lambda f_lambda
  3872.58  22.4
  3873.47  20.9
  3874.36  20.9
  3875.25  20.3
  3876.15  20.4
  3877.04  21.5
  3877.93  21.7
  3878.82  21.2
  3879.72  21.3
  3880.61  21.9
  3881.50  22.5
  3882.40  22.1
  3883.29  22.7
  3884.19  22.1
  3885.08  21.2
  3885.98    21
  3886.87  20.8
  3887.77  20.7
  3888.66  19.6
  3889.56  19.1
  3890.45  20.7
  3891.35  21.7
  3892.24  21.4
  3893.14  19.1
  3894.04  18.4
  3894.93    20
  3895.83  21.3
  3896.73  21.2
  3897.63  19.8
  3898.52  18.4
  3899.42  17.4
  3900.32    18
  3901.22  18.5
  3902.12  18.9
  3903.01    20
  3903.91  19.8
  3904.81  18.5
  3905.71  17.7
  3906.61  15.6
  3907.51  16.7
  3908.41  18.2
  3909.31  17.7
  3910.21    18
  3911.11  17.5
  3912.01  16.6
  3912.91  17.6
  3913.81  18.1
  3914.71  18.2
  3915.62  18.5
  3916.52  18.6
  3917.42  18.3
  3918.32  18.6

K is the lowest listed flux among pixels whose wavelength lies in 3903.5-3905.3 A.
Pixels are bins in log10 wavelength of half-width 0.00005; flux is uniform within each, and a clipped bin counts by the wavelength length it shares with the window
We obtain 18.5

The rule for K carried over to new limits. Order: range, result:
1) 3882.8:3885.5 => 21.2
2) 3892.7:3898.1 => 18.4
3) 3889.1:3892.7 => 19.1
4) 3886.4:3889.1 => 19.6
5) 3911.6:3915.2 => 16.6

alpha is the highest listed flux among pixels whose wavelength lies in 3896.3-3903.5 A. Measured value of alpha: 21.2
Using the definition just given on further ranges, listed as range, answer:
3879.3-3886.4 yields 22.7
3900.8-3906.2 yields 20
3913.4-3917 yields 18.6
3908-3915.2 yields 18.2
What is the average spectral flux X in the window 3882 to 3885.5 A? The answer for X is 22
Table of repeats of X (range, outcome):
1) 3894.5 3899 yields 20.1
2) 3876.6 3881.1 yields 21.6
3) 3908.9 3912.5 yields 17.5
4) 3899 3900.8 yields 17.7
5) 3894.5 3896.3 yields 20.6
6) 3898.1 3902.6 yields 18.3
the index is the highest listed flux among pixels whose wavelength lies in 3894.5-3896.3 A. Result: 21.3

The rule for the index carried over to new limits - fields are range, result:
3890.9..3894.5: 21.7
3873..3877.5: 21.5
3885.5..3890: 21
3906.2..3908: 16.7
